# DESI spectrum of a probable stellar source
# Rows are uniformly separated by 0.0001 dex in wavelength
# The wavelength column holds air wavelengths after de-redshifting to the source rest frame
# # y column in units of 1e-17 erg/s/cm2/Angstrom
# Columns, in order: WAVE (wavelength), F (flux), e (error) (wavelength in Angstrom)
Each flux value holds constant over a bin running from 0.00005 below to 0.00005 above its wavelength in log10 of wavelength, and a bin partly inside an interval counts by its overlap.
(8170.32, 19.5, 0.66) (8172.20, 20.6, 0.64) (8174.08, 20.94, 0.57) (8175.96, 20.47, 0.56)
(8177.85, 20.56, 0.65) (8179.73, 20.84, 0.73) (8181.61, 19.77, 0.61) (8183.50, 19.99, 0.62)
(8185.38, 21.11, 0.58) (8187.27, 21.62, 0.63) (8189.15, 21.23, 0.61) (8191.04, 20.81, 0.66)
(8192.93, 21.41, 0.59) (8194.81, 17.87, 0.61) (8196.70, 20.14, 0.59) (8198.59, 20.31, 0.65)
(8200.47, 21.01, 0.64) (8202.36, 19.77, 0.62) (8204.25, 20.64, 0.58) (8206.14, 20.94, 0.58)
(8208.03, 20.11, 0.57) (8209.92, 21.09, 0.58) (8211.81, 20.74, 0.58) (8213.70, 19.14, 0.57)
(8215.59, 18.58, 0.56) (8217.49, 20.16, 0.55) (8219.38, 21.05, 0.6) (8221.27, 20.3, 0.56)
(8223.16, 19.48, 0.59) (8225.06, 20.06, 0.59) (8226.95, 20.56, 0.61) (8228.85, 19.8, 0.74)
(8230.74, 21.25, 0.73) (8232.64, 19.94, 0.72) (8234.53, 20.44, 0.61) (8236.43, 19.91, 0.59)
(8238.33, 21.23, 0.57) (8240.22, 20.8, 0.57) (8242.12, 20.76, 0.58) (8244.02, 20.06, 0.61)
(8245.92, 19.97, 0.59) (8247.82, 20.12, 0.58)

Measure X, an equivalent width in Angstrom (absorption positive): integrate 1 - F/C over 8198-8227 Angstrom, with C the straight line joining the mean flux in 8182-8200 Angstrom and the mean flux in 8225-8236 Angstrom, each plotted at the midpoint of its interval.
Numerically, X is 0.3 Angstrom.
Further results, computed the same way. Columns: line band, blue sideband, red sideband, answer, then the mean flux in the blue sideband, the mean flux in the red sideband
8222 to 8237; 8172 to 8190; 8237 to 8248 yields 0.26 Angstrom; 20.7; 20.5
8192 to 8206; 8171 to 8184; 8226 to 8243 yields 0.18 Angstrom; 20.4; 20.5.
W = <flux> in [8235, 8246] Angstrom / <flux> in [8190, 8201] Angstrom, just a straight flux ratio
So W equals 1.0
